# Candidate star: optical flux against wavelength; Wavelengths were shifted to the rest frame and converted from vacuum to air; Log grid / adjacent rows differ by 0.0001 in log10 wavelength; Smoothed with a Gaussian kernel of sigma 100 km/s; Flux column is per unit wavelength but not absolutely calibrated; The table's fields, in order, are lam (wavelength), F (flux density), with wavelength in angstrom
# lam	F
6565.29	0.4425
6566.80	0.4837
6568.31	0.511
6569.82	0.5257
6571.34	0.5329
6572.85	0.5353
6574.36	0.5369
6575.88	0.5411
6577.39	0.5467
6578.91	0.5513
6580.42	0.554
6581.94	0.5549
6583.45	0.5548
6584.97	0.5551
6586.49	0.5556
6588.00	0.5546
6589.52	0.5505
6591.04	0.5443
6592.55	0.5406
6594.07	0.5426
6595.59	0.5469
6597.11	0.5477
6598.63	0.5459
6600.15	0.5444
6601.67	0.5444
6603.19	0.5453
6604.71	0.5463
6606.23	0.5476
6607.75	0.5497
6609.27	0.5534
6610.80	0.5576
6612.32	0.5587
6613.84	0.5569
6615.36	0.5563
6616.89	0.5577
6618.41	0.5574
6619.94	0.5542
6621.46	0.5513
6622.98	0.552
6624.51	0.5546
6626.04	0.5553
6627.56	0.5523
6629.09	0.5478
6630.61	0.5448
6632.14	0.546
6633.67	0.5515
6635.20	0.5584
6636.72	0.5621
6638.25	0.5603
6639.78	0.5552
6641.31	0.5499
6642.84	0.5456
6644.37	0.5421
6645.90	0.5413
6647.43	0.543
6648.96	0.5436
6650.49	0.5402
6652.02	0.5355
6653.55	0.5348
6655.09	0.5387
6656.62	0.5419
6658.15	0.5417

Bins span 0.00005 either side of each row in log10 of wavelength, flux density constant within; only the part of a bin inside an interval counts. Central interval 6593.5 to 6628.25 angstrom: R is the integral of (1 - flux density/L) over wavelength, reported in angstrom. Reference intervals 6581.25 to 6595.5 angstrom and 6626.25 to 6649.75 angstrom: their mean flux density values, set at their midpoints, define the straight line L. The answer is -0.07 angstrom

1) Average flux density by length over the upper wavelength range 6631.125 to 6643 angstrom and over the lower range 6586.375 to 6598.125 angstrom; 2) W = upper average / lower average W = 1.0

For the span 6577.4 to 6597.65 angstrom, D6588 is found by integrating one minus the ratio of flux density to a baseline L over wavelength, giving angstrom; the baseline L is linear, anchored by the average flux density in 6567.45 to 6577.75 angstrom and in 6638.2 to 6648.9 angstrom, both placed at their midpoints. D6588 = -0.6 angstrom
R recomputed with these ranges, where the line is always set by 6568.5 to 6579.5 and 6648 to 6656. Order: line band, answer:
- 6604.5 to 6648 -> -1.1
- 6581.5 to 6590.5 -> -0.3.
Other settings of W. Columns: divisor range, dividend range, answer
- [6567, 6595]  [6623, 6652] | 1.01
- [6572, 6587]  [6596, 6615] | 1.00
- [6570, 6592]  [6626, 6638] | 1.01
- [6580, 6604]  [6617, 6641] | 1.01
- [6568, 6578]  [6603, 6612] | 1.03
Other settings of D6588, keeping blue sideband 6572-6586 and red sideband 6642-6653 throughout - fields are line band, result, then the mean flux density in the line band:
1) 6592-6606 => 0.02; 0.545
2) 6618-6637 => -0.32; 0.553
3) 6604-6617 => -0.21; 0.554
